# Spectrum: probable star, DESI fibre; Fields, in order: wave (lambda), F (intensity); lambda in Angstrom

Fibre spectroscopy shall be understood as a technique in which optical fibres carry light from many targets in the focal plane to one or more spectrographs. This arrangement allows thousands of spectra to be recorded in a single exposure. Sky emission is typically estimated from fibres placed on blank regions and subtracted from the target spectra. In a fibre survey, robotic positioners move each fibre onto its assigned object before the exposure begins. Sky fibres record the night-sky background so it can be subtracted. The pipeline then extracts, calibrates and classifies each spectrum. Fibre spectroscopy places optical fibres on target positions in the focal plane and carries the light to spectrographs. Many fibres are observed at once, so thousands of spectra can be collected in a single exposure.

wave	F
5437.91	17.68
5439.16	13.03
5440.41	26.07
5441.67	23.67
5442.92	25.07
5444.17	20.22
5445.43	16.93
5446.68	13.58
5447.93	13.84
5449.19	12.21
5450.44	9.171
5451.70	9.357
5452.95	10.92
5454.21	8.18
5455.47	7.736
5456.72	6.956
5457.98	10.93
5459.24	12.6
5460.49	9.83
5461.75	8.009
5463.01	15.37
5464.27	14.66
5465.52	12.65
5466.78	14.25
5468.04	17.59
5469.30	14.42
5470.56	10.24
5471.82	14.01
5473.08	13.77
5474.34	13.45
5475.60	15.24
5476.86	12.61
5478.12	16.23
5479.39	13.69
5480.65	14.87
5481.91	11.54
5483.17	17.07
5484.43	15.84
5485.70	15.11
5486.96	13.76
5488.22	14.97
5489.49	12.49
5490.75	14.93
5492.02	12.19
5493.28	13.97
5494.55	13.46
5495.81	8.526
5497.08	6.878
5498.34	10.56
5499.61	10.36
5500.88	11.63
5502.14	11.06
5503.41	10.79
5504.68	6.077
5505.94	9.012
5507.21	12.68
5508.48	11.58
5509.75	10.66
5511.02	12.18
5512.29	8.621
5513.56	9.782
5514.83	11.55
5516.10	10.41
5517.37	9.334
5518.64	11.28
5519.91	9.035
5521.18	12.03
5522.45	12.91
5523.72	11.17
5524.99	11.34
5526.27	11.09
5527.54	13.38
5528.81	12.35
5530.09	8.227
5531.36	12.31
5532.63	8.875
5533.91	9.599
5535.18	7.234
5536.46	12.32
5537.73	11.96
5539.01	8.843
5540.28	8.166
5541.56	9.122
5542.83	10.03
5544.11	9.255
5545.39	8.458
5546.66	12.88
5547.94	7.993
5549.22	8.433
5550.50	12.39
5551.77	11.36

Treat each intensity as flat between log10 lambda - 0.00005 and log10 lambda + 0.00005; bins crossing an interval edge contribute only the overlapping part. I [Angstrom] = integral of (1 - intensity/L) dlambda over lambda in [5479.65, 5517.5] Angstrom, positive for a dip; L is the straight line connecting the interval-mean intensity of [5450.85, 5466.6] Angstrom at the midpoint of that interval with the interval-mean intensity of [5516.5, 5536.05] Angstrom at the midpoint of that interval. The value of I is -3.9 Angstrom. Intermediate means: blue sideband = 10.7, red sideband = 10.7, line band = 11.8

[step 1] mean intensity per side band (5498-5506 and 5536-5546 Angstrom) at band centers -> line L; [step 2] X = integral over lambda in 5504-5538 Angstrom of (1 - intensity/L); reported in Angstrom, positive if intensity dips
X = -2.6 Angstrom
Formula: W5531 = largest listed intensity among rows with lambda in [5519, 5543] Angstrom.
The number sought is 13.38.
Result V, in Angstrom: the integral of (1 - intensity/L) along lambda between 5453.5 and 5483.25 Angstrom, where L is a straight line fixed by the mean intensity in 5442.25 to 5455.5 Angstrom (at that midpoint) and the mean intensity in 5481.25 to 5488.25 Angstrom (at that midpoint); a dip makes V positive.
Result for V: 3.3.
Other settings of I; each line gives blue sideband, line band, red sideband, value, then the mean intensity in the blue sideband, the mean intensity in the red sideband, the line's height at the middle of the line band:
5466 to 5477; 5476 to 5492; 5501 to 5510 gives -2.2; 14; 10.3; 12.6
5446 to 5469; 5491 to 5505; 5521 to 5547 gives 0.4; 11.6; 10.5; 11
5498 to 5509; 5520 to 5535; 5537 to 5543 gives -1.7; 10.4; 9.65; 9.91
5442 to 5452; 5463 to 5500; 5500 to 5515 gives -2.5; 15.5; 10.4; 12.6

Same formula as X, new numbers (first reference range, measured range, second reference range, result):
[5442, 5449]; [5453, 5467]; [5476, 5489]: 4.72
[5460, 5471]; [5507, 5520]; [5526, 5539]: 0.79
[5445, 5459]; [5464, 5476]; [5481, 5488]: -0.94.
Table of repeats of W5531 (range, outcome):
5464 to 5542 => 17.59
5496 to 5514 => 12.68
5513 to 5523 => 12.91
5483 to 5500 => 17.07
